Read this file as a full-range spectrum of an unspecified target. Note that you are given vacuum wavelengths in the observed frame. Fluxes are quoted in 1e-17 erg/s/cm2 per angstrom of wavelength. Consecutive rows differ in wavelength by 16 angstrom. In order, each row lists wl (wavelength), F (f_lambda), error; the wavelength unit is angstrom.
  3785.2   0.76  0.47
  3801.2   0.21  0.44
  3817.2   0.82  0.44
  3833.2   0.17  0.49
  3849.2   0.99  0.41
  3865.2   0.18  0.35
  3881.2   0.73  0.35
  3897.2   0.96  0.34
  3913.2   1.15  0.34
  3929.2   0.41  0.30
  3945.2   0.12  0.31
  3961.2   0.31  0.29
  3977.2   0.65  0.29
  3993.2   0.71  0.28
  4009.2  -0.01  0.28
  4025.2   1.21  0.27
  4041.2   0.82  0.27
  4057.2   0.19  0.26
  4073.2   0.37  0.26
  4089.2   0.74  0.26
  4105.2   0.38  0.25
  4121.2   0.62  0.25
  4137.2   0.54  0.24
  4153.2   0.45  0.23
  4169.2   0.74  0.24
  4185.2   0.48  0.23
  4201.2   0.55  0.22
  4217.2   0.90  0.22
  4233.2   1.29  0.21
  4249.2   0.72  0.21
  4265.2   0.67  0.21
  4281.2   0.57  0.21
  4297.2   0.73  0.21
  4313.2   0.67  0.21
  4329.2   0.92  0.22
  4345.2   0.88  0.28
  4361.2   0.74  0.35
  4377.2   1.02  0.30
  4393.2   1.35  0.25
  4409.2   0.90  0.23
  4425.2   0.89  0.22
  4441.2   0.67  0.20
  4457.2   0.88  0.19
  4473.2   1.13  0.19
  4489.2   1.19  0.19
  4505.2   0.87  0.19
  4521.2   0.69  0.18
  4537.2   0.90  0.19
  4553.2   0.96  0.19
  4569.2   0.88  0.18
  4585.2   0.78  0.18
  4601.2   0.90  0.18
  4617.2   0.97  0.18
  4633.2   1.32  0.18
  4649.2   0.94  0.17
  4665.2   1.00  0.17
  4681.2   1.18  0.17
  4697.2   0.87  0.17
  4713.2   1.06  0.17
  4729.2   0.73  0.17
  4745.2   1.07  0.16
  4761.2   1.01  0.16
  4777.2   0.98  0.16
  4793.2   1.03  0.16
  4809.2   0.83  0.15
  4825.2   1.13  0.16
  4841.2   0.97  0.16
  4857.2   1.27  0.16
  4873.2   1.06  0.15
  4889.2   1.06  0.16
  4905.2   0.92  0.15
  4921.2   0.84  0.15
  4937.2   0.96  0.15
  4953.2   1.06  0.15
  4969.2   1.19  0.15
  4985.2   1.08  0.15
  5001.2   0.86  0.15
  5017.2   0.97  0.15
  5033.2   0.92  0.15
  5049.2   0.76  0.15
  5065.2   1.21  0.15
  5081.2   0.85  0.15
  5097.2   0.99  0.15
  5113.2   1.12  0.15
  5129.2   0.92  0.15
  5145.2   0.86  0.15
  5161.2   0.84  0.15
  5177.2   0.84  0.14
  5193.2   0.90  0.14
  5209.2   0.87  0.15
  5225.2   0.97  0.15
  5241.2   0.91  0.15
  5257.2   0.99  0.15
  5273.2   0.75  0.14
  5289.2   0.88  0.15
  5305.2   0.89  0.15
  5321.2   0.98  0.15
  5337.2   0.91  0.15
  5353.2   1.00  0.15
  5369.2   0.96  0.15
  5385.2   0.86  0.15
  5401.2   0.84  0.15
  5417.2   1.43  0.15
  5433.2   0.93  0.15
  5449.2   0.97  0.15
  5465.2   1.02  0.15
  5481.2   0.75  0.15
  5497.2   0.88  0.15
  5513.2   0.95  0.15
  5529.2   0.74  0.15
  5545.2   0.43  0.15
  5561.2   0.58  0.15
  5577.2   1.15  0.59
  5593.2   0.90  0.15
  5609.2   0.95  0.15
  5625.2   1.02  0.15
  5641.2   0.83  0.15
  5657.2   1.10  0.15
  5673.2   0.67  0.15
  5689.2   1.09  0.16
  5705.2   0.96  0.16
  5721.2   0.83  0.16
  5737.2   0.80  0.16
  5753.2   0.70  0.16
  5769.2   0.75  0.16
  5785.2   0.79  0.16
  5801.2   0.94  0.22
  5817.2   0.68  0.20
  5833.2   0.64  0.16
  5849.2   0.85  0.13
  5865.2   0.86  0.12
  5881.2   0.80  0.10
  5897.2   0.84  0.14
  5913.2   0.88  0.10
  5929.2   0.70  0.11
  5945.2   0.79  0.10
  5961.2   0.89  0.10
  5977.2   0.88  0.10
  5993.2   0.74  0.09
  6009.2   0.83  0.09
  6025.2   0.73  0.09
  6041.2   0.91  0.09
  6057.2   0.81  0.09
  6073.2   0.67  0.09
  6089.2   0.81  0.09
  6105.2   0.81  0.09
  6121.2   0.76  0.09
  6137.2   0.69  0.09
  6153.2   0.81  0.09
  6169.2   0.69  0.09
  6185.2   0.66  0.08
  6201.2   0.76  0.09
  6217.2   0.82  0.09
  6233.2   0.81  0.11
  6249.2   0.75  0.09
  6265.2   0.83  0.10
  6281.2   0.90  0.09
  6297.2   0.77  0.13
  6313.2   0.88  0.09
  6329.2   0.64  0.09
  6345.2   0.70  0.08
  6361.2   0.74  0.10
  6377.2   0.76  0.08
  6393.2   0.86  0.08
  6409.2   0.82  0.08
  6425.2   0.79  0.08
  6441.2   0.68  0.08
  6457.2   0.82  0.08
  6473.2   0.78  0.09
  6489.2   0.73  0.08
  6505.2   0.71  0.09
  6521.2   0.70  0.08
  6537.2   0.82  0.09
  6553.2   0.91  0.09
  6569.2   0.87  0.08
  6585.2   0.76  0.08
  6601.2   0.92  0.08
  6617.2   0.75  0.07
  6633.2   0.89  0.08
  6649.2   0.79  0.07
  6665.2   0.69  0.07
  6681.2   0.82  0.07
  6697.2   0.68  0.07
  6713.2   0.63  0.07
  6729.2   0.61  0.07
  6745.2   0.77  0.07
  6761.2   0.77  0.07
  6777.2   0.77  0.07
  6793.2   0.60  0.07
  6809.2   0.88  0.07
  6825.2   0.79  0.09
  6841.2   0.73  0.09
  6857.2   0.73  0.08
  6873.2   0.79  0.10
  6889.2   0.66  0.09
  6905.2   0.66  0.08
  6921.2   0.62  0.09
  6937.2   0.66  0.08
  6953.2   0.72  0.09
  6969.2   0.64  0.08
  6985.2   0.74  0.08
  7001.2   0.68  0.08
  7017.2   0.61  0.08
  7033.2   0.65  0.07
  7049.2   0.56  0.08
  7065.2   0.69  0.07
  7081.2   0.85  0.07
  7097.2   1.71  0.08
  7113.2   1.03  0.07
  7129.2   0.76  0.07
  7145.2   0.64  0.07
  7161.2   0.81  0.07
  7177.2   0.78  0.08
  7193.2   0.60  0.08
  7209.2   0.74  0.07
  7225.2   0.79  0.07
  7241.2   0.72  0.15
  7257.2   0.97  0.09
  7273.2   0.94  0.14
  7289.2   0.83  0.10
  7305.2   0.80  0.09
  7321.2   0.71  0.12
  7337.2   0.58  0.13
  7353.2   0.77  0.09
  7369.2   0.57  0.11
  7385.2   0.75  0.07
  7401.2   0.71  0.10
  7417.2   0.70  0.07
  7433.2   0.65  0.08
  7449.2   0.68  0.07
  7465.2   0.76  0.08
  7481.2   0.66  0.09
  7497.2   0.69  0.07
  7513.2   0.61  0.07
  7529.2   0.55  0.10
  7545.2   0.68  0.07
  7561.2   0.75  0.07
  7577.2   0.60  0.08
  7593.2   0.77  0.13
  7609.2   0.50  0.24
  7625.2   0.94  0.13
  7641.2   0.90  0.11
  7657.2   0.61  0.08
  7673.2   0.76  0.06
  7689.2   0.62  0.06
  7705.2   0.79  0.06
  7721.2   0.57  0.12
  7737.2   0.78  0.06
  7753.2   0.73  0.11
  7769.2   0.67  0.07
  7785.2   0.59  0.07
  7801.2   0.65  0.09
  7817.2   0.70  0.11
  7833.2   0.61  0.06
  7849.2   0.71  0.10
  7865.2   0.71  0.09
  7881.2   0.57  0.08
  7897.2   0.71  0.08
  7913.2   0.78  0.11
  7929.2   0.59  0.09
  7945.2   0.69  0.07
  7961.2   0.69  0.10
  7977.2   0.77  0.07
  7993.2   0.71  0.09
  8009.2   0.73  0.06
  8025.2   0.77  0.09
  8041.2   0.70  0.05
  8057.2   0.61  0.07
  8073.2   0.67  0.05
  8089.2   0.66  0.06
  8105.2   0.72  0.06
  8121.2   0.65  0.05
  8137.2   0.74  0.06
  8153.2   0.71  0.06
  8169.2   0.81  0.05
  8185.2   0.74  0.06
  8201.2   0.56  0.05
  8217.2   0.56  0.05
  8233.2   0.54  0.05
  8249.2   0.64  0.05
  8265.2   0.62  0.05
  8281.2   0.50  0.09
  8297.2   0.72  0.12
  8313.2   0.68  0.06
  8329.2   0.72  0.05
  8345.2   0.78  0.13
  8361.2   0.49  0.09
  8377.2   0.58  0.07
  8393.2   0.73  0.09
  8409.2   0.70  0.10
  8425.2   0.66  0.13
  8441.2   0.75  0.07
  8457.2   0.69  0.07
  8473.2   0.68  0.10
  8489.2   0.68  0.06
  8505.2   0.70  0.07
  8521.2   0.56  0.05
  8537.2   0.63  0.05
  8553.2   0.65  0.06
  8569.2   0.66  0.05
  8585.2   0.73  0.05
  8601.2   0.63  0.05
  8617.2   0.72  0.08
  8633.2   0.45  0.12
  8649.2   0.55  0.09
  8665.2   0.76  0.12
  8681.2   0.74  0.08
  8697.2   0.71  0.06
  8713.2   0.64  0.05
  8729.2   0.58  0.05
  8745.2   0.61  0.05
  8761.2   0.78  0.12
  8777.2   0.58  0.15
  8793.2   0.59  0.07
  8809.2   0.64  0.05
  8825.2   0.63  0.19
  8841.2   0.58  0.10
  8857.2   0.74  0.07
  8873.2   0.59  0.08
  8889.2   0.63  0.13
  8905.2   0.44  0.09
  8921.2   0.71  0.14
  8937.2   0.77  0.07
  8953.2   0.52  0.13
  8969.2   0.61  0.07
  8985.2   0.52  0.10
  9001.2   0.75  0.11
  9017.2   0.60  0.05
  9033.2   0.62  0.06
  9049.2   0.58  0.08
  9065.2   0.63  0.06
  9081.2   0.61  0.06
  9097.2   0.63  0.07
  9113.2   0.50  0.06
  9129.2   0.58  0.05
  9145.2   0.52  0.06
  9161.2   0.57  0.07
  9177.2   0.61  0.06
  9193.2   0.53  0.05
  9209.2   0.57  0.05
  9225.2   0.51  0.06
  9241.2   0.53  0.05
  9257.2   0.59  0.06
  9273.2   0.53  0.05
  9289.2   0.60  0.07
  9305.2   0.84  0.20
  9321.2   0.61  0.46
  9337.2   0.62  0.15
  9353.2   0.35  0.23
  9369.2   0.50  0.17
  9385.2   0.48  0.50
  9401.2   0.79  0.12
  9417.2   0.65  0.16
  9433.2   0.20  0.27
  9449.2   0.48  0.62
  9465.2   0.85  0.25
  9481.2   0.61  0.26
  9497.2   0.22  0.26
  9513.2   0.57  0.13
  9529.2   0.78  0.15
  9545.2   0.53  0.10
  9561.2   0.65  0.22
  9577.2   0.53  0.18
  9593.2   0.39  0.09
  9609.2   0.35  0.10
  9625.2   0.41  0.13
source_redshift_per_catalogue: 0.08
